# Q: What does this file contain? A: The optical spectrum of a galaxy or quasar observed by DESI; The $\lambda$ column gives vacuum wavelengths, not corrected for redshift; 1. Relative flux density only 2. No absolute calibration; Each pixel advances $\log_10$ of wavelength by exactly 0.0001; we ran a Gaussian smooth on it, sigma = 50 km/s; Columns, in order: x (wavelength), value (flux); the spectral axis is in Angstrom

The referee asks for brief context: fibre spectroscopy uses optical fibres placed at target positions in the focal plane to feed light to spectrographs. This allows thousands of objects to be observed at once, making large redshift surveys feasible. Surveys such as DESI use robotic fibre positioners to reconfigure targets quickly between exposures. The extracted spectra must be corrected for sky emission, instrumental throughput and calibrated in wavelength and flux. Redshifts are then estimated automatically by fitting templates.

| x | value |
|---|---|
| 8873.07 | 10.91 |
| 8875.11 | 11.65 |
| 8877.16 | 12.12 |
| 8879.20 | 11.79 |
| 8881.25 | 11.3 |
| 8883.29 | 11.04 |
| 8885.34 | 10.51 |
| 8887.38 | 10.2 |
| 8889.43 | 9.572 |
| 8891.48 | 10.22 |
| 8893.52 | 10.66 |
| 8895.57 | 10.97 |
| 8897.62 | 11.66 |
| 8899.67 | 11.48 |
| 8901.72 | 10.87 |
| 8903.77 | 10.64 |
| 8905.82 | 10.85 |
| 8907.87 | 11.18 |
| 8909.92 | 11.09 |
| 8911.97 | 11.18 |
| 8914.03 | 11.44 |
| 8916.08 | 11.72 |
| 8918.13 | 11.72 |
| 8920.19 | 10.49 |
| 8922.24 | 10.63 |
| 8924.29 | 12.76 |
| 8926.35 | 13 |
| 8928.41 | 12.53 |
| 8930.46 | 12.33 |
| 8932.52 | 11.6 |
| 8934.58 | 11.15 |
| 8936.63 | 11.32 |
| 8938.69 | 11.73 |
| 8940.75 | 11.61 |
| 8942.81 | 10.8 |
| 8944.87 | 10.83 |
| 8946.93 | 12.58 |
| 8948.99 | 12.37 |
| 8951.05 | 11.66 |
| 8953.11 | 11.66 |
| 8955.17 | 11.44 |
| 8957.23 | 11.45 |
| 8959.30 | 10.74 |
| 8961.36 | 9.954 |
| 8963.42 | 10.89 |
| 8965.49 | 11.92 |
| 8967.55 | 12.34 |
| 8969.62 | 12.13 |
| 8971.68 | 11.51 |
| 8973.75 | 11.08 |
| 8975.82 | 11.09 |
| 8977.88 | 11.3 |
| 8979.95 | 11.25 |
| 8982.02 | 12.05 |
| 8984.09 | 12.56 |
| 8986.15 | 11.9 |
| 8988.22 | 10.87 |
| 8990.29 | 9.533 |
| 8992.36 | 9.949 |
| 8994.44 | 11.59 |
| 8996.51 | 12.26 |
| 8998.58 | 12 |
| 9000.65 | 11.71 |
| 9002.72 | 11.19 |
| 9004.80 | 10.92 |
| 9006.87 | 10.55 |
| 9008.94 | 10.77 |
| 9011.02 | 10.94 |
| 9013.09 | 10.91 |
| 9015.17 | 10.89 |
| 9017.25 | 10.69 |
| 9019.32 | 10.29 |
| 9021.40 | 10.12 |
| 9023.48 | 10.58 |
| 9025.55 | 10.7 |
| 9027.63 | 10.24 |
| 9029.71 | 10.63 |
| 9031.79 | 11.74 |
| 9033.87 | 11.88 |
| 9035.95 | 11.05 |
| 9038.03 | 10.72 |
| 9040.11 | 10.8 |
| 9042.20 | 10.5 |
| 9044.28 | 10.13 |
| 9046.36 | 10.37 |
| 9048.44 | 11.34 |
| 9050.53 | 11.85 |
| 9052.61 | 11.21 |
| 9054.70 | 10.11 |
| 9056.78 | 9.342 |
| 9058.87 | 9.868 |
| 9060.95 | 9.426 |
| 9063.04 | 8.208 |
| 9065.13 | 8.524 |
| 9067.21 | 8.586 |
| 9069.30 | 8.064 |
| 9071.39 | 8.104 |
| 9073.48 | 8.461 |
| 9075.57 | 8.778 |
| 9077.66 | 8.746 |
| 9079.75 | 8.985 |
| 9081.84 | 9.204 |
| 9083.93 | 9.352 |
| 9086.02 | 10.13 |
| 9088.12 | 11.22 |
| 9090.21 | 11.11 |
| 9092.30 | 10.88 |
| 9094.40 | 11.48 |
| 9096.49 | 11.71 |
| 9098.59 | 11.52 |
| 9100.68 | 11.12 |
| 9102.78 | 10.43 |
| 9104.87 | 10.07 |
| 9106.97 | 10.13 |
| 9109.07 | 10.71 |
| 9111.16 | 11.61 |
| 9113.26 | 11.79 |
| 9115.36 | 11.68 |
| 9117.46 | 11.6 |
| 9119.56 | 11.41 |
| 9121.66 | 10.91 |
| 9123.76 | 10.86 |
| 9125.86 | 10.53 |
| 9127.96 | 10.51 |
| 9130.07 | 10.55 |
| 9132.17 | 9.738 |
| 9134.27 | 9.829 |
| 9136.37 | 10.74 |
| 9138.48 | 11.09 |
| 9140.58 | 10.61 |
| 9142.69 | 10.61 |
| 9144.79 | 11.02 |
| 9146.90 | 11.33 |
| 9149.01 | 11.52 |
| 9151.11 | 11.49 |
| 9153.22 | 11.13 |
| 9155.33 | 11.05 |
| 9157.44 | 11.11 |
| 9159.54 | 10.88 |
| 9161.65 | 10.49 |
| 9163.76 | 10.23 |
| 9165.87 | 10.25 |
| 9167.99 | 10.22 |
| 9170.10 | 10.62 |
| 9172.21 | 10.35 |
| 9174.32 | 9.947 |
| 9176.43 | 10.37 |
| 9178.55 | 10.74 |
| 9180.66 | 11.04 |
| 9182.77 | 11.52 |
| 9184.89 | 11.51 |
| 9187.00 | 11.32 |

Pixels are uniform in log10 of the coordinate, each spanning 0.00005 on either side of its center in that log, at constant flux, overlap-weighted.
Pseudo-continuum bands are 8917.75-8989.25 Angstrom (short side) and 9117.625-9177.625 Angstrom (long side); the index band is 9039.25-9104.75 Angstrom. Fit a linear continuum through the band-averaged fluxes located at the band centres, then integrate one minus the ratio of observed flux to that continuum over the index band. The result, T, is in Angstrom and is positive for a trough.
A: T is 6.3 Angstrom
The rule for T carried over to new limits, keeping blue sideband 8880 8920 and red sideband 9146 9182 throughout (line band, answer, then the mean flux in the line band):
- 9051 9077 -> 4.13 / 9.11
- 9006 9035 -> 0.22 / 10.8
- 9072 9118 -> 1.51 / 10.5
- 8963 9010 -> -2.06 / 11.4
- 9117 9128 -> -0.19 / 11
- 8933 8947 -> -0.55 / 11.4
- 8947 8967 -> -0.94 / 11.4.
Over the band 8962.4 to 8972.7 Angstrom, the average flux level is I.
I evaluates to 11.8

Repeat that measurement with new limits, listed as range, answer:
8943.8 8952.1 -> 11.9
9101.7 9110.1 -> 10.3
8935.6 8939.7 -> 11.5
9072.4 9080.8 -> 8.74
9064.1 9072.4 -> 8.32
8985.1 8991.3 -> 10.8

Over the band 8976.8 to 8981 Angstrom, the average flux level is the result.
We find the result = 11.3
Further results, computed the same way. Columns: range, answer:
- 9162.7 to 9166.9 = 10.2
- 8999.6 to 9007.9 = 11.1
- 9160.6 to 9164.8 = 10.4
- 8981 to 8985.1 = 12.3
